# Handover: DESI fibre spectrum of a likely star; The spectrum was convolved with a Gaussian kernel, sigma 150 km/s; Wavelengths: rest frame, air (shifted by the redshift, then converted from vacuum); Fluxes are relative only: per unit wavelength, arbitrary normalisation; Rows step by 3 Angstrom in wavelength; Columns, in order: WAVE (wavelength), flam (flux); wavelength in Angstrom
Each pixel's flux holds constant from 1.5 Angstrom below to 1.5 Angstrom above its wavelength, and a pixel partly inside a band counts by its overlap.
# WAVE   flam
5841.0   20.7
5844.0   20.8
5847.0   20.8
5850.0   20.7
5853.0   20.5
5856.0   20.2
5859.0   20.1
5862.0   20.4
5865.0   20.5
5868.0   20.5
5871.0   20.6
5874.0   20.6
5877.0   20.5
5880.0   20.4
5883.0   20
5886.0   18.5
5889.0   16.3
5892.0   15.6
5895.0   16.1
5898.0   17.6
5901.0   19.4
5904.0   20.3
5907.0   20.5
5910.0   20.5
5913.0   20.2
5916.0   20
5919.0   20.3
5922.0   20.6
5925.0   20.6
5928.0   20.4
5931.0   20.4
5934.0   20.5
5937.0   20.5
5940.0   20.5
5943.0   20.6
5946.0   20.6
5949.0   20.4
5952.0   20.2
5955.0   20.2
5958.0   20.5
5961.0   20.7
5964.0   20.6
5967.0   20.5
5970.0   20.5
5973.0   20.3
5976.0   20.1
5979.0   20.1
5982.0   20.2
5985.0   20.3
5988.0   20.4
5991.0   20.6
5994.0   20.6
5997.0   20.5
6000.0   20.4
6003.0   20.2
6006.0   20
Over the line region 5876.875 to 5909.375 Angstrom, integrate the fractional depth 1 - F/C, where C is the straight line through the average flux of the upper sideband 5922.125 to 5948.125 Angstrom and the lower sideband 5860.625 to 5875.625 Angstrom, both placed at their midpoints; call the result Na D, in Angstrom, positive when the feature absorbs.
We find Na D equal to 3.0 Angstrom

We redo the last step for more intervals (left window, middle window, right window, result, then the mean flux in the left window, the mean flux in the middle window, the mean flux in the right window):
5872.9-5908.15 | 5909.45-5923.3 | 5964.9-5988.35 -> -0.8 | 18.8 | 20.3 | 20.3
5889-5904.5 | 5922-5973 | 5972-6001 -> -3.7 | 17.5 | 20.5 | 20.4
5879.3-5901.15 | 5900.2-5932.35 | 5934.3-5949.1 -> -1.9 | 17.8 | 20.3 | 20.5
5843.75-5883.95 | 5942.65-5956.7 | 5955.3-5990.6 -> 0.0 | 20.5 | 20.4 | 20.4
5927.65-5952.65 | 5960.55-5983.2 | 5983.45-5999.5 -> 0.1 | 20.5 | 20.4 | 20.5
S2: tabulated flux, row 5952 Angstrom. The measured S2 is 20.2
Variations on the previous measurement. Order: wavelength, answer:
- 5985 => 20.3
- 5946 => 20.6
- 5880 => 20.4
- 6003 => 20.2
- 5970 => 20.5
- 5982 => 20.2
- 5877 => 20.5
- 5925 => 20.6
